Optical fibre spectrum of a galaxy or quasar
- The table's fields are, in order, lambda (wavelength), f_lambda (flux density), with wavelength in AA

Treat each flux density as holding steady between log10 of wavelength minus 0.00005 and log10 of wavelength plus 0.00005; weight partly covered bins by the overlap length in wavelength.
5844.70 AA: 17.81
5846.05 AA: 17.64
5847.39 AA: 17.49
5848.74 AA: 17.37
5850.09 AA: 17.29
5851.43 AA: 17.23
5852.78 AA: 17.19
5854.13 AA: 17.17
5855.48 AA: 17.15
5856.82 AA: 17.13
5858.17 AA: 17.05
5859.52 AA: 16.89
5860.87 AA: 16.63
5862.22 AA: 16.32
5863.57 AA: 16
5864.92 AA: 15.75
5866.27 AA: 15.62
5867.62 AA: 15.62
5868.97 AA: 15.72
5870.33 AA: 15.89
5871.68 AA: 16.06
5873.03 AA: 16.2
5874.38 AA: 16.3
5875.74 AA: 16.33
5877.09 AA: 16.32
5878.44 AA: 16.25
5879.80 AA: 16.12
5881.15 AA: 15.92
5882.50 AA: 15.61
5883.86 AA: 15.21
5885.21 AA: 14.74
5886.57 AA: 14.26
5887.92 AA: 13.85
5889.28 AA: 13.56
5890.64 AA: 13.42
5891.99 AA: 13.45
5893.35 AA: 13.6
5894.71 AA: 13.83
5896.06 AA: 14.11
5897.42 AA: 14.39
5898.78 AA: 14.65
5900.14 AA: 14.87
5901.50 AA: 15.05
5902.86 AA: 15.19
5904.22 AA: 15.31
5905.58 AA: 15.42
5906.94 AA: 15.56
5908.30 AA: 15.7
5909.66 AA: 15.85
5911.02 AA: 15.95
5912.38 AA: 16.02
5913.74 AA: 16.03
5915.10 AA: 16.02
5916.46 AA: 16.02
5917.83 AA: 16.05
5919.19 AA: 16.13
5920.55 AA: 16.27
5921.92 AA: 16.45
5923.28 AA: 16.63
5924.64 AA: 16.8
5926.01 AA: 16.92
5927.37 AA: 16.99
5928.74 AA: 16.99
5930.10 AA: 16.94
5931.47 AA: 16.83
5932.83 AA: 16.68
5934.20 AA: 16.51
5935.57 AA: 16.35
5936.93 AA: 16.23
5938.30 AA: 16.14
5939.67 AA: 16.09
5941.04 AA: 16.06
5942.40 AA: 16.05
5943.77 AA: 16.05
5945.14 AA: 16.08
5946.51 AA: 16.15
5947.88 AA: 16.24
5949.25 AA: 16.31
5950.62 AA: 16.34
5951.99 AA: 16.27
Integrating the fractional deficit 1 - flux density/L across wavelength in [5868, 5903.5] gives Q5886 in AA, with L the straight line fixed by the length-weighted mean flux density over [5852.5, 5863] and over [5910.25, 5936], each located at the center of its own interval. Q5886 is 3.58 AA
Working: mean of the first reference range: 16.9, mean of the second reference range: 16.5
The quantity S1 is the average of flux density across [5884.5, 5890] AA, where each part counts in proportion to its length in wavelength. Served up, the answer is 14.1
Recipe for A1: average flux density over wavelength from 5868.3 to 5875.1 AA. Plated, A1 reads 16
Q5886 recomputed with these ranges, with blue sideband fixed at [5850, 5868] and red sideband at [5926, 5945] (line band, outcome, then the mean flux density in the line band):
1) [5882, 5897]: 2.2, 14.1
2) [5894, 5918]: 1.8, 15.3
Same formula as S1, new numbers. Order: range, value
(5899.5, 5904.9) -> 15.1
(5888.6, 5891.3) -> 13.5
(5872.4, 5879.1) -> 16.3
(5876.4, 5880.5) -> 16.2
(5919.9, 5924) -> 16.5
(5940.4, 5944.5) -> 16.1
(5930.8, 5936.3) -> 16.6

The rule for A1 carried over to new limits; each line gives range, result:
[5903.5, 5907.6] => 15.4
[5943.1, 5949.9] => 16.2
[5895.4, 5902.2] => 14.6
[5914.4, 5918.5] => 16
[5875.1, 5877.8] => 16.4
